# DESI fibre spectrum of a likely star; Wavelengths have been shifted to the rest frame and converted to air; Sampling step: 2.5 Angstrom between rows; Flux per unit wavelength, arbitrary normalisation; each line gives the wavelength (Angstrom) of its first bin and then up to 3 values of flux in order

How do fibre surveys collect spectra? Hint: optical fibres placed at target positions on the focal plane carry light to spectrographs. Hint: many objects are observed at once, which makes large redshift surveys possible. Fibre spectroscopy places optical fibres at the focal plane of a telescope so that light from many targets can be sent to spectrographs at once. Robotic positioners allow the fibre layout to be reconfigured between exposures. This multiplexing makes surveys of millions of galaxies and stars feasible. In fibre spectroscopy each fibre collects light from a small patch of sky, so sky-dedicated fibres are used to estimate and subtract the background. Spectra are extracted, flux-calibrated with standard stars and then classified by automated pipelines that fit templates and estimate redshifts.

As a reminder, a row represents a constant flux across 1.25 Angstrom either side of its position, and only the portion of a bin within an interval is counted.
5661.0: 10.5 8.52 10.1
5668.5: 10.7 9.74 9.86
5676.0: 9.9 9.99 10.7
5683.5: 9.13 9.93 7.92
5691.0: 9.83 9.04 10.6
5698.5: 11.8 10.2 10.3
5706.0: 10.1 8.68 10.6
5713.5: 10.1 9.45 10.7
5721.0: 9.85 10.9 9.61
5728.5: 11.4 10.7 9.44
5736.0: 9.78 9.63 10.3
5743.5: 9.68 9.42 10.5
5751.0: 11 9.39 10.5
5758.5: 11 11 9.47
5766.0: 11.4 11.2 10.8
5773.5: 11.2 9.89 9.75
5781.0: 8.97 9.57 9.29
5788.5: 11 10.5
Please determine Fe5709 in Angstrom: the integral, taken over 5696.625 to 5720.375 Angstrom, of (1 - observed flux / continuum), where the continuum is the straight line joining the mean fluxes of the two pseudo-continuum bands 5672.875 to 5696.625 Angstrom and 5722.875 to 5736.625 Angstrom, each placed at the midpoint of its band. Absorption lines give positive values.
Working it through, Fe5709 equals -0.5 Angstrom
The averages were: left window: 9.66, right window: 10.3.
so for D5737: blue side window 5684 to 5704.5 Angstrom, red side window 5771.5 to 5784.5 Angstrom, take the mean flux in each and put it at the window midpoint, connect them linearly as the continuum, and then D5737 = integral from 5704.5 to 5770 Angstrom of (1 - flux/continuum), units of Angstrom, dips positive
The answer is -2.0 Angstrom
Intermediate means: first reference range 9.92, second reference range 9.94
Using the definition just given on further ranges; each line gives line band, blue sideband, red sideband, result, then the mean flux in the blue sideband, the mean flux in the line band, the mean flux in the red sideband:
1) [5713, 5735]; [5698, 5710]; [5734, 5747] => -0.71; 10.1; 10.2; 9.75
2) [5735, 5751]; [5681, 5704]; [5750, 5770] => 0.71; 9.89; 9.97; 10.6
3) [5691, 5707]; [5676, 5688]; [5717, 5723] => -0.43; 9.81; 10.3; 10.3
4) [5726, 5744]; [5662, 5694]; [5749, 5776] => 0.37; 9.66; 10.1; 10.7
